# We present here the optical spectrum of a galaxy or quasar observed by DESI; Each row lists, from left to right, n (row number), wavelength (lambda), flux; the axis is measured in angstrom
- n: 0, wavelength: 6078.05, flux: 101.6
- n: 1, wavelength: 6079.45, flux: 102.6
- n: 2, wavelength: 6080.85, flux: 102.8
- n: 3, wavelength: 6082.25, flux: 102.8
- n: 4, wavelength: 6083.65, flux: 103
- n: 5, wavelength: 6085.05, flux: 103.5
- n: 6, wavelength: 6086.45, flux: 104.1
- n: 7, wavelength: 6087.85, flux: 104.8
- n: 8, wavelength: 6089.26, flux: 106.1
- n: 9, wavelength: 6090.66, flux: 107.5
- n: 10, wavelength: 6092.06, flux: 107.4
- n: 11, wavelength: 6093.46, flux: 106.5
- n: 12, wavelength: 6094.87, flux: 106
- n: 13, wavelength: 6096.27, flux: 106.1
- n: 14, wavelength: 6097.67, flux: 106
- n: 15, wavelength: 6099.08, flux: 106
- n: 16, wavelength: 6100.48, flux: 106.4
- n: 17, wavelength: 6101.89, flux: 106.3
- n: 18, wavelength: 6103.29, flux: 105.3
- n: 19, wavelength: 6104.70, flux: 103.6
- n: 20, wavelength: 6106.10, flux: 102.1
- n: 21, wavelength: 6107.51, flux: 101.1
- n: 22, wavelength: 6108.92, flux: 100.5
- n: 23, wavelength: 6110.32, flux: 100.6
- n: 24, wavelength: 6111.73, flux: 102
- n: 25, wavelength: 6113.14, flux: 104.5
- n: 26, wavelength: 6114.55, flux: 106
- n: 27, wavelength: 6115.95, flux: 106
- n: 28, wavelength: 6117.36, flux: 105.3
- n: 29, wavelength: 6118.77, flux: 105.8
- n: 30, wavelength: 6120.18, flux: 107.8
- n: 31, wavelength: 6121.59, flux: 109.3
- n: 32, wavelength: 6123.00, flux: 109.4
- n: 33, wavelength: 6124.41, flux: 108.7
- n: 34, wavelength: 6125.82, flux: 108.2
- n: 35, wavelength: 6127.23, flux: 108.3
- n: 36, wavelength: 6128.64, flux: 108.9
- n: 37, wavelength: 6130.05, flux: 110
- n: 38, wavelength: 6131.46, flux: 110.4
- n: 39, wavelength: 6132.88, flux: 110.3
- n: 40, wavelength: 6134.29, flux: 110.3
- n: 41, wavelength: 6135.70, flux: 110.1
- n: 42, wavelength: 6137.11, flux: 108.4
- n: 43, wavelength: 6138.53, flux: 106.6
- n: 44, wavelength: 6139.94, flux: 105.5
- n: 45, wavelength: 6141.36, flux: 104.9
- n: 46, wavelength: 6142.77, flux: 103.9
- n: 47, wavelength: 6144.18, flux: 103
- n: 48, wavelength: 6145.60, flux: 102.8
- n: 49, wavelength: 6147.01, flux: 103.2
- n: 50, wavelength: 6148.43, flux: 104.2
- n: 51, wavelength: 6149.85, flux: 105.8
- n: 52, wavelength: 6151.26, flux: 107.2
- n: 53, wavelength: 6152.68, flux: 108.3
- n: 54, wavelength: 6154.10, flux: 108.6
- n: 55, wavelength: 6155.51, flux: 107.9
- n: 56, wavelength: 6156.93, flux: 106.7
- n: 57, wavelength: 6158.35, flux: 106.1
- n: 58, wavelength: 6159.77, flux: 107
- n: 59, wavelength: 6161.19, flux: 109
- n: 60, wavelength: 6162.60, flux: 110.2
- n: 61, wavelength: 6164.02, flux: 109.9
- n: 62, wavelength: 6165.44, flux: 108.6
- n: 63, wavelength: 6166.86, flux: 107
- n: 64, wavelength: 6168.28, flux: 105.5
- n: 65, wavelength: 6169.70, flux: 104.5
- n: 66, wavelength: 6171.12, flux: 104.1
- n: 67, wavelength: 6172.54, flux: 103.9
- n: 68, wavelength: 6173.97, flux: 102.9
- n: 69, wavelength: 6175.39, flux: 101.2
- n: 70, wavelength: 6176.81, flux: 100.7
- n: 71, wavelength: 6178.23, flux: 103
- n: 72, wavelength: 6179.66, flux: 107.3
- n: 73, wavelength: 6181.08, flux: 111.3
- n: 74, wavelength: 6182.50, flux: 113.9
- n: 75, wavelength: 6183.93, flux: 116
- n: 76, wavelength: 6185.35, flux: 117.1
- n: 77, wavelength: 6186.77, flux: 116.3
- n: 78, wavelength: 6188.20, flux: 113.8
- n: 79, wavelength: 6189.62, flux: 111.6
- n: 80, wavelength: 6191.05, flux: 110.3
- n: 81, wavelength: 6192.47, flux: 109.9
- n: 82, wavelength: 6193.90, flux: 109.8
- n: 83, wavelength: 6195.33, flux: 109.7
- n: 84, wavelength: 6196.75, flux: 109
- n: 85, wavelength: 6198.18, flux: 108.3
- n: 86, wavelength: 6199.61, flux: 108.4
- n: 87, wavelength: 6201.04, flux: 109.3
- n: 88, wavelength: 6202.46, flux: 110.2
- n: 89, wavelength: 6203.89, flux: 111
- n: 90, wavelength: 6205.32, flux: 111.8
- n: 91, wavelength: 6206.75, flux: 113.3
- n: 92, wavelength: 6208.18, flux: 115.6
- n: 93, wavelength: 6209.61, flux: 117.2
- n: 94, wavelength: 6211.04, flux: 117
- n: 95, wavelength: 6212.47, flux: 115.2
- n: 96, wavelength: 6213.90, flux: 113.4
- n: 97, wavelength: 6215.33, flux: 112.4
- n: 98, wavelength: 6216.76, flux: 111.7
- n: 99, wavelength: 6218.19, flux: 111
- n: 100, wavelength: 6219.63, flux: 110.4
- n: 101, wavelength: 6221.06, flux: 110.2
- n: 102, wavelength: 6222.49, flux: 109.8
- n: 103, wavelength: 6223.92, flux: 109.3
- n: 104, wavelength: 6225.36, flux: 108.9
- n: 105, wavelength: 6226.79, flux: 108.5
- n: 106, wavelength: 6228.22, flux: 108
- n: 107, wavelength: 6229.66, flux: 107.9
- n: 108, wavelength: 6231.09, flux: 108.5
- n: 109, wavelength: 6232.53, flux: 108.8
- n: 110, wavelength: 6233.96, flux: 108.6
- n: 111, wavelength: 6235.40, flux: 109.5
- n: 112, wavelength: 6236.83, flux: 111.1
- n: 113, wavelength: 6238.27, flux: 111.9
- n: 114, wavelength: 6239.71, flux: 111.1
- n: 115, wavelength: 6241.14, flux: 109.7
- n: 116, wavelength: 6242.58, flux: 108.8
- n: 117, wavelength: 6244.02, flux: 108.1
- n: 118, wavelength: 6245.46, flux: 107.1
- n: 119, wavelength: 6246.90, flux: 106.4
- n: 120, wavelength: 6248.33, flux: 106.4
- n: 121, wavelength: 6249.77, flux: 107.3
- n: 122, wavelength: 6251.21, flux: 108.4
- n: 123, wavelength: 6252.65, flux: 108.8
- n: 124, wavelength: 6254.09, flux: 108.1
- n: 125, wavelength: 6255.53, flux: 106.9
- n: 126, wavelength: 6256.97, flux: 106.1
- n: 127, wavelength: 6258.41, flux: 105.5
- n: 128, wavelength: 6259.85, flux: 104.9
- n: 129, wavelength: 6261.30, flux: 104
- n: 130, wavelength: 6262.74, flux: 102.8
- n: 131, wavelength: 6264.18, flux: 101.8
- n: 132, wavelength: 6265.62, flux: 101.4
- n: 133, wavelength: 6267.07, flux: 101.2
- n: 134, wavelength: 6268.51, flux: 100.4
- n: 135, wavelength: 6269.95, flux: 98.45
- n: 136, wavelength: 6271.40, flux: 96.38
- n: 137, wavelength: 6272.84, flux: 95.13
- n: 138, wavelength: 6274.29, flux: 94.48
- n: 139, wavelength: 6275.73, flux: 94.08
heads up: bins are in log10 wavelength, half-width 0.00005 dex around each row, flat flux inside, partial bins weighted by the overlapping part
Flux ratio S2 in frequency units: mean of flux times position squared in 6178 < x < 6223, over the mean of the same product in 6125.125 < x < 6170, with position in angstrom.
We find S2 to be 1.1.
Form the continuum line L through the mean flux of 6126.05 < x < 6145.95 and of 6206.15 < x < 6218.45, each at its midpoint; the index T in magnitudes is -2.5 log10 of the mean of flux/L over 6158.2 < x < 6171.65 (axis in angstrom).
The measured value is 0.03 mag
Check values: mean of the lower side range 107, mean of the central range 107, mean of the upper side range 114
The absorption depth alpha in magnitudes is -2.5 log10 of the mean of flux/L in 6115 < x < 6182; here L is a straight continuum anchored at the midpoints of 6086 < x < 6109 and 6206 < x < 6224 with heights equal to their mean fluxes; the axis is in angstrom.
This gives 0.02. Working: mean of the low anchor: 105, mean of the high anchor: 113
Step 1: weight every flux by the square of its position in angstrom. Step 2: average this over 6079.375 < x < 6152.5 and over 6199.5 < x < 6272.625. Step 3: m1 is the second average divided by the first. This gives 1.06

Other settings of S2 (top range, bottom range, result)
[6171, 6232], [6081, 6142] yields 1.07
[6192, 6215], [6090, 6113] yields 1.11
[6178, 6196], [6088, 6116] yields 1.10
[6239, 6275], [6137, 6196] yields 1.00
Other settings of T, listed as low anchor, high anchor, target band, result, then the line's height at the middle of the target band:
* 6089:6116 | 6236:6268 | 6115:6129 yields -0.03 mag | 105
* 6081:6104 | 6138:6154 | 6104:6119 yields 0.02 mag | 105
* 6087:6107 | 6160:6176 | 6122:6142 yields -0.03 mag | 106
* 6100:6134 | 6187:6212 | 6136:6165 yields 0.02 mag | 108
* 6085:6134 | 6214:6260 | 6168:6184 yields 0.02 mag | 108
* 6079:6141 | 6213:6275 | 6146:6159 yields 0.00 mag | 106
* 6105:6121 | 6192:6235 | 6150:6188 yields 0.00 mag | 108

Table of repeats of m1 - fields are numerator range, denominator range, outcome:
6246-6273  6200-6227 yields 0.94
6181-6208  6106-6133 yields 1.08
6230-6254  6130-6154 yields 1.05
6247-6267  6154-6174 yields 1.02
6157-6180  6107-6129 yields 1.02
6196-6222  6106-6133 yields 1.08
